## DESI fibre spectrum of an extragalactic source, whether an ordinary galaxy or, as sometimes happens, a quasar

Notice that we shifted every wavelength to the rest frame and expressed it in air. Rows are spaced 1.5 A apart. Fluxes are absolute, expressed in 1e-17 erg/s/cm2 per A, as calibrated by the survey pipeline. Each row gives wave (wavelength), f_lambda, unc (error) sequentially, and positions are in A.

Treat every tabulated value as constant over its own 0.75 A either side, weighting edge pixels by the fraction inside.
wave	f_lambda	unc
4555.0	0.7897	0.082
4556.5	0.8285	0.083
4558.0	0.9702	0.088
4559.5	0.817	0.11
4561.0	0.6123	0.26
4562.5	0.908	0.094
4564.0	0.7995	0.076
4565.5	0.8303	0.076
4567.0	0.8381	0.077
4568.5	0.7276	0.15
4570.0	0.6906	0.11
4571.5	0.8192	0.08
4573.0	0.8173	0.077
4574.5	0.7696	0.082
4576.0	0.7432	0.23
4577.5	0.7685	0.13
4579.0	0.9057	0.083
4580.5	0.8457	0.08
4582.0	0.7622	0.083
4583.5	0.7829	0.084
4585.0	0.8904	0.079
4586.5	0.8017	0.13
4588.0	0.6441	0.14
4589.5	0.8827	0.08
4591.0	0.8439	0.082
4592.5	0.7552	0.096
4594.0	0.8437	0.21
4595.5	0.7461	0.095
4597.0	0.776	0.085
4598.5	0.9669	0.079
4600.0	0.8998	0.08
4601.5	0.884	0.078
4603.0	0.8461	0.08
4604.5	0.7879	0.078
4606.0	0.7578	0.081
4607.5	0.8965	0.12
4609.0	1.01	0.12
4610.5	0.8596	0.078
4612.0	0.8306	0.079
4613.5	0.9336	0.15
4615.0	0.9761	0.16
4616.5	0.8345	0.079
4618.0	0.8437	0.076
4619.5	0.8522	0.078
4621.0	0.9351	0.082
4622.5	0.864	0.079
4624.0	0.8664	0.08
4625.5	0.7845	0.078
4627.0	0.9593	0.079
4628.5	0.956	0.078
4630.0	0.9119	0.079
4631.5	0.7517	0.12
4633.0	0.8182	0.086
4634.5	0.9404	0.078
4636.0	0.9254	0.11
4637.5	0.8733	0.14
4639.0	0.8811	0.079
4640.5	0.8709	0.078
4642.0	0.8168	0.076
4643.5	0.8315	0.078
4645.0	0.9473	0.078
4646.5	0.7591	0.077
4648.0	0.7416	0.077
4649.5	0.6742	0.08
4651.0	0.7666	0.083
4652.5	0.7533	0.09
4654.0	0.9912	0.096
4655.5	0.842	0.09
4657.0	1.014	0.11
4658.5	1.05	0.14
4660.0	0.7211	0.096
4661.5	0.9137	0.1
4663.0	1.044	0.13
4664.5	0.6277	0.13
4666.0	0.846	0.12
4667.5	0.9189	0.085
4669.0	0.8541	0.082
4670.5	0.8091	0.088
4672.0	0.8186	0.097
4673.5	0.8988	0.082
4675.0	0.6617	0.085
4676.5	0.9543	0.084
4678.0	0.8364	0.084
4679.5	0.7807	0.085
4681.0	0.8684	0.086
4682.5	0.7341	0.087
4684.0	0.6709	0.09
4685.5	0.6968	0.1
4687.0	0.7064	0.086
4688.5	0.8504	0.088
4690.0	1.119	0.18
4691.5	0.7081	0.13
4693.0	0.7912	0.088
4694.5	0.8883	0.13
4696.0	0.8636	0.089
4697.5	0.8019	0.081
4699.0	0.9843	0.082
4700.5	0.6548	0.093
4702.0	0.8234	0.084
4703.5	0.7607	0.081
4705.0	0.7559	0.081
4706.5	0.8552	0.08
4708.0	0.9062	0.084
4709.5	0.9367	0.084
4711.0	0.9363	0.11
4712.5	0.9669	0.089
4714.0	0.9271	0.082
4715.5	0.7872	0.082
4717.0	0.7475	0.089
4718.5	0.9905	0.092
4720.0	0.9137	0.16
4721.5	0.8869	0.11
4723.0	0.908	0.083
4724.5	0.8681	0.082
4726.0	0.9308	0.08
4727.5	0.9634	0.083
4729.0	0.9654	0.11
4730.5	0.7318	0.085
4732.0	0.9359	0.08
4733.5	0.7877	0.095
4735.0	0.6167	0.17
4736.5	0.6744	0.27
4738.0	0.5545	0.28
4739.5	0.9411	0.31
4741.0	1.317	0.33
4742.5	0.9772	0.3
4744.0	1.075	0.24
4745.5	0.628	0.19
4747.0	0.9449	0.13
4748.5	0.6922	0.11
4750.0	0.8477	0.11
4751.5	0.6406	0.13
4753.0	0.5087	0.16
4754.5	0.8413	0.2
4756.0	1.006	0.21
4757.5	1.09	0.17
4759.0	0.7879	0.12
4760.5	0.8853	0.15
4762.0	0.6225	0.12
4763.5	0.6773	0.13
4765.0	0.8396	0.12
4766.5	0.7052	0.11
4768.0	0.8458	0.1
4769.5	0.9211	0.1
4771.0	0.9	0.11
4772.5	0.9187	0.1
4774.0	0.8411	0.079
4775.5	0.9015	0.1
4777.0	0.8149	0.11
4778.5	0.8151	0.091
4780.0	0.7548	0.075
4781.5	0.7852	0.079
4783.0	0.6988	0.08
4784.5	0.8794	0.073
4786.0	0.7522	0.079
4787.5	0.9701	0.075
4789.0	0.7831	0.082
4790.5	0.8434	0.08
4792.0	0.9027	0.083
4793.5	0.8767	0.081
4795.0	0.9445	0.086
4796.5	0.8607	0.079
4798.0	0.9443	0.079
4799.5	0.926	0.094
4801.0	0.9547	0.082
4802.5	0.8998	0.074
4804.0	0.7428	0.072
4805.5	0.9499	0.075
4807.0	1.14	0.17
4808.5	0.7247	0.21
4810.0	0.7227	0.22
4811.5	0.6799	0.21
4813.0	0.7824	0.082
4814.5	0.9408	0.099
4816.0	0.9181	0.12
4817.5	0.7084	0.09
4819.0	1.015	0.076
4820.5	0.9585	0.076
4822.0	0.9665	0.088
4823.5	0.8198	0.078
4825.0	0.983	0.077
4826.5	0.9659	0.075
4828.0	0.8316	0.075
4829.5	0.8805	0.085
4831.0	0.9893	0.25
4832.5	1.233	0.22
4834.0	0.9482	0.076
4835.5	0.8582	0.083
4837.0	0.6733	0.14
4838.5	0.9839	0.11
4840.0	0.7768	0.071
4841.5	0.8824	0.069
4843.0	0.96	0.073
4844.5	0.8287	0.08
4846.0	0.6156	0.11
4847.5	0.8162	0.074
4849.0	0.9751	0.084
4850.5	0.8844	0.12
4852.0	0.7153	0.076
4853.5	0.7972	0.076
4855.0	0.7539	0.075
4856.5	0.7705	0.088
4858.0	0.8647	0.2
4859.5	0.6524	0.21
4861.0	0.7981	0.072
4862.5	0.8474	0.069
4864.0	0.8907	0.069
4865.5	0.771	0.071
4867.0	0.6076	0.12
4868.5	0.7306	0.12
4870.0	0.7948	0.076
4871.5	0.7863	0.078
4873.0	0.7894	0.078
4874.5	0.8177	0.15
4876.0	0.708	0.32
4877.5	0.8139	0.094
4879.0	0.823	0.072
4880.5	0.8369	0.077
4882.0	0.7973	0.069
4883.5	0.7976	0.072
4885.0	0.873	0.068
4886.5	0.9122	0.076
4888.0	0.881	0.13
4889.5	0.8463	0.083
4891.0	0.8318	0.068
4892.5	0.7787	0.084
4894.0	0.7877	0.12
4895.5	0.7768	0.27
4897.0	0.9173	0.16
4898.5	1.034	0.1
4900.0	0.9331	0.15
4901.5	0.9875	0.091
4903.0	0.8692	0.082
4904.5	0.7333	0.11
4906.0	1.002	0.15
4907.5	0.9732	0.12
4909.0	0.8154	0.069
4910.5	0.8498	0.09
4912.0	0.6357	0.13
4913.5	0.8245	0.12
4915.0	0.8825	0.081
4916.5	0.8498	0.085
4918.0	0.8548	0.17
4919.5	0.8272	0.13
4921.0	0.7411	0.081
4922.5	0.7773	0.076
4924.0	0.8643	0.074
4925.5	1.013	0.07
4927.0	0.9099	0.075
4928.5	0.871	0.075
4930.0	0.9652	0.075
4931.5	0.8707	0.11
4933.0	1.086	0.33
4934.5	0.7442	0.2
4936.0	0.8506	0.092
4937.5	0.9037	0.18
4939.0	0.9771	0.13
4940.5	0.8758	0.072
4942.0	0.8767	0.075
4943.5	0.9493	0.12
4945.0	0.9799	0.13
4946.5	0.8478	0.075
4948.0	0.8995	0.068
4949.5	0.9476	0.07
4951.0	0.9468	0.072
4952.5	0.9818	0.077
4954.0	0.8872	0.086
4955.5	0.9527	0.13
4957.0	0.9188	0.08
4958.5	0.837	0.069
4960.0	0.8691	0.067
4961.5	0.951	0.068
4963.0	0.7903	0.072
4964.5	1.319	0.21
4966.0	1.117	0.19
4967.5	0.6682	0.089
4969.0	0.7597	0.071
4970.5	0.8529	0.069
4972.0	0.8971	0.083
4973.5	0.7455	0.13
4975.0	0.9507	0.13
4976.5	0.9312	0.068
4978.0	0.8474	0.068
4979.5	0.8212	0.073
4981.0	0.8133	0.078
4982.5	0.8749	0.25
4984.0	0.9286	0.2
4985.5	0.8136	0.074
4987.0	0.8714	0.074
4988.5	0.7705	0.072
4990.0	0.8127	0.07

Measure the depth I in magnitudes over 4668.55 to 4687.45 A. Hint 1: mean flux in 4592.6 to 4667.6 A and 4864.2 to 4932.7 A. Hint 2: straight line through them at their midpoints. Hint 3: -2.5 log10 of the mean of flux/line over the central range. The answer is 0.09 mag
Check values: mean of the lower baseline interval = 0.861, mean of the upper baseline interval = 0.841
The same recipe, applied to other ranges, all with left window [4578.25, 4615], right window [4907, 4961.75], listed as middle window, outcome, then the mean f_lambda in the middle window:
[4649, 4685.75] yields 0.024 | 0.833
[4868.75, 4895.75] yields 0.085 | 0.813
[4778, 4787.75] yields 0.087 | 0.799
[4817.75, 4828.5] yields -0.066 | 0.926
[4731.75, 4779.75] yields 0.045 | 0.828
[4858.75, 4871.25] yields 0.152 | 0.763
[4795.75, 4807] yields -0.054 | 0.913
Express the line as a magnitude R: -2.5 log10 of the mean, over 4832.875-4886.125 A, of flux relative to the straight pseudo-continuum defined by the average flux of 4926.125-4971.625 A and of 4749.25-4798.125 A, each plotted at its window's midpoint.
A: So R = 0.08 mag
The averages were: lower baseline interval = 0.829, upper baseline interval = 0.914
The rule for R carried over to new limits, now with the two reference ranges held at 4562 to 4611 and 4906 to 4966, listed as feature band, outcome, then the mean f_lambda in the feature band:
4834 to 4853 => 0.06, 0.835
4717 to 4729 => -0.08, 0.915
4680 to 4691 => 0.05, 0.804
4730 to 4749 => 0.02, 0.84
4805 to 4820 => 0.02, 0.858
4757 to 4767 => 0.08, 0.796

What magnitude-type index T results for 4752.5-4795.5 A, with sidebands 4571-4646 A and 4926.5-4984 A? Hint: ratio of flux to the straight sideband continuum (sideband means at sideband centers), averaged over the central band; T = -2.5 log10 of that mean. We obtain 0.05 mag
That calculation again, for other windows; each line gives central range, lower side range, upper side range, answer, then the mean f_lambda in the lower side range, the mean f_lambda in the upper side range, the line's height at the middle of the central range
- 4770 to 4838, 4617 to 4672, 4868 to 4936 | -0.03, 0.859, 0.85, 0.853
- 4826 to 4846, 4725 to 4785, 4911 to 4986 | -0.05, 0.832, 0.886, 0.854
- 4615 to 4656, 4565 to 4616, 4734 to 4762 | -0.03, 0.827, 0.829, 0.828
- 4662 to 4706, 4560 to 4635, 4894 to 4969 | 0.04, 0.835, 0.895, 0.85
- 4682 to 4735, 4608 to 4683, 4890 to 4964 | 0.02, 0.86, 0.884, 0.865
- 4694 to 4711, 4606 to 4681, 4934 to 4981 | 0.03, 0.861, 0.899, 0.868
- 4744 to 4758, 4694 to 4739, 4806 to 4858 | 0.05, 0.844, 0.868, 0.851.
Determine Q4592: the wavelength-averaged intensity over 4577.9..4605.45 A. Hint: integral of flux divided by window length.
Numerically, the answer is 0.825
